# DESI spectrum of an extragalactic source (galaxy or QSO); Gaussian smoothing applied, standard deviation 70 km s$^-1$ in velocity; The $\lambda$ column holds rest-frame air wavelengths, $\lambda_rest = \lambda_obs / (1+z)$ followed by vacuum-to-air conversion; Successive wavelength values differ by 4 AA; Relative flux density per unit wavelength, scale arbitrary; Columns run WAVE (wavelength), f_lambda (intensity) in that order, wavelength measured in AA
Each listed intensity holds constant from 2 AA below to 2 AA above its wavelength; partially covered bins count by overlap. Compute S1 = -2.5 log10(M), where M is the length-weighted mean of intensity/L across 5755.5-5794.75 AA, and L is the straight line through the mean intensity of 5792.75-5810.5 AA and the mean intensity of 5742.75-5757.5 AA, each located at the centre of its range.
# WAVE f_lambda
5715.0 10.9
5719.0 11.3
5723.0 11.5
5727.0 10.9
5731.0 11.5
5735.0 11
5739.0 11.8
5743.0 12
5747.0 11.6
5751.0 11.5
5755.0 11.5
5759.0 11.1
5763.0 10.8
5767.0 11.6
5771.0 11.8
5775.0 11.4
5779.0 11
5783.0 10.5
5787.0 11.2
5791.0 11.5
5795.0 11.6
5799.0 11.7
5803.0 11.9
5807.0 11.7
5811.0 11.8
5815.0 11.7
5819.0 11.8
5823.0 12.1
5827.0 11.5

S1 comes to 0.04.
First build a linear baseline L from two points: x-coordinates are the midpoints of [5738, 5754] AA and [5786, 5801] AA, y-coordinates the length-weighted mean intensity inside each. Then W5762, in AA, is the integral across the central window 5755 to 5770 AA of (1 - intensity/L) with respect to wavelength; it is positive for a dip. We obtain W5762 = 0.50 AA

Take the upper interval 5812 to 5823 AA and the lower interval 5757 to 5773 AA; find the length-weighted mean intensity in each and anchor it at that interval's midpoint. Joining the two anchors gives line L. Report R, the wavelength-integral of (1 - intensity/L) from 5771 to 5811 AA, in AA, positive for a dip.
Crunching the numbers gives 0.5 AA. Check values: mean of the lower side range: 11.3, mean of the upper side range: 11.8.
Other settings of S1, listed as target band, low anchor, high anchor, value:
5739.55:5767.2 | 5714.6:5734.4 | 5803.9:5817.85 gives 0.00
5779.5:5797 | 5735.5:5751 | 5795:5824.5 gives 0.05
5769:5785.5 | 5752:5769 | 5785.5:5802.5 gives 0.02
